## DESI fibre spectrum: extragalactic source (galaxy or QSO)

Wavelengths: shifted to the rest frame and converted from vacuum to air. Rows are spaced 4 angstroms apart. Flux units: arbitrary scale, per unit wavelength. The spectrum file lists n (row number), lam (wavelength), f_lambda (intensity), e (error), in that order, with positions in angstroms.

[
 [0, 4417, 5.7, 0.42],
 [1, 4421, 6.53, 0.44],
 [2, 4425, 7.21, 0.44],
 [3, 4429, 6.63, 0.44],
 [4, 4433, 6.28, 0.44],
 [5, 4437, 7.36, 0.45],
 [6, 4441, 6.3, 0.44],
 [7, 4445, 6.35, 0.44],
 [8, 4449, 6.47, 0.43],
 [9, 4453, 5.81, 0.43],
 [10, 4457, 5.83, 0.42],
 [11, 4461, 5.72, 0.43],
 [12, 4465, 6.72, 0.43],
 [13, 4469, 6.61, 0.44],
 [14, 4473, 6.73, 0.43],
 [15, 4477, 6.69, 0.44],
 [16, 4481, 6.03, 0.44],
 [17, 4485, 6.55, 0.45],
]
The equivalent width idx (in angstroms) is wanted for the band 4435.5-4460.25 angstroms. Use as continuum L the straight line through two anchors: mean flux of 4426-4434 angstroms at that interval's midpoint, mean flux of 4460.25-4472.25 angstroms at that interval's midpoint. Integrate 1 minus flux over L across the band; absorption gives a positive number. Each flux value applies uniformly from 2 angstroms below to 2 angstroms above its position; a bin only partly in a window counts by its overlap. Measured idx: 0.8 angstroms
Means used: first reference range 6.57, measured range 6.3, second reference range 6.46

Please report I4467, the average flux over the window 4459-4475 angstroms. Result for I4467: 6.45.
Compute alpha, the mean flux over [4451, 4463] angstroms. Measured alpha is 5.79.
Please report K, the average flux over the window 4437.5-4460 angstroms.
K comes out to 6.21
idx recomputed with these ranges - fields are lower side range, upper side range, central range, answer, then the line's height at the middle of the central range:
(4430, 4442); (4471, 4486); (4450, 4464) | 1.5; 6.59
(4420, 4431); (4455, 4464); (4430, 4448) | -0.4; 6.44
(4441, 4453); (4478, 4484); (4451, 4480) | -0.2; 6.26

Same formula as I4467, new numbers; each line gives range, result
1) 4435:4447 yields 6.67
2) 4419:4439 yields 6.8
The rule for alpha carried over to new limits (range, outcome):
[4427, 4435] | 6.46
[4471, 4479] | 6.71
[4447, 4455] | 6.14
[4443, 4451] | 6.41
